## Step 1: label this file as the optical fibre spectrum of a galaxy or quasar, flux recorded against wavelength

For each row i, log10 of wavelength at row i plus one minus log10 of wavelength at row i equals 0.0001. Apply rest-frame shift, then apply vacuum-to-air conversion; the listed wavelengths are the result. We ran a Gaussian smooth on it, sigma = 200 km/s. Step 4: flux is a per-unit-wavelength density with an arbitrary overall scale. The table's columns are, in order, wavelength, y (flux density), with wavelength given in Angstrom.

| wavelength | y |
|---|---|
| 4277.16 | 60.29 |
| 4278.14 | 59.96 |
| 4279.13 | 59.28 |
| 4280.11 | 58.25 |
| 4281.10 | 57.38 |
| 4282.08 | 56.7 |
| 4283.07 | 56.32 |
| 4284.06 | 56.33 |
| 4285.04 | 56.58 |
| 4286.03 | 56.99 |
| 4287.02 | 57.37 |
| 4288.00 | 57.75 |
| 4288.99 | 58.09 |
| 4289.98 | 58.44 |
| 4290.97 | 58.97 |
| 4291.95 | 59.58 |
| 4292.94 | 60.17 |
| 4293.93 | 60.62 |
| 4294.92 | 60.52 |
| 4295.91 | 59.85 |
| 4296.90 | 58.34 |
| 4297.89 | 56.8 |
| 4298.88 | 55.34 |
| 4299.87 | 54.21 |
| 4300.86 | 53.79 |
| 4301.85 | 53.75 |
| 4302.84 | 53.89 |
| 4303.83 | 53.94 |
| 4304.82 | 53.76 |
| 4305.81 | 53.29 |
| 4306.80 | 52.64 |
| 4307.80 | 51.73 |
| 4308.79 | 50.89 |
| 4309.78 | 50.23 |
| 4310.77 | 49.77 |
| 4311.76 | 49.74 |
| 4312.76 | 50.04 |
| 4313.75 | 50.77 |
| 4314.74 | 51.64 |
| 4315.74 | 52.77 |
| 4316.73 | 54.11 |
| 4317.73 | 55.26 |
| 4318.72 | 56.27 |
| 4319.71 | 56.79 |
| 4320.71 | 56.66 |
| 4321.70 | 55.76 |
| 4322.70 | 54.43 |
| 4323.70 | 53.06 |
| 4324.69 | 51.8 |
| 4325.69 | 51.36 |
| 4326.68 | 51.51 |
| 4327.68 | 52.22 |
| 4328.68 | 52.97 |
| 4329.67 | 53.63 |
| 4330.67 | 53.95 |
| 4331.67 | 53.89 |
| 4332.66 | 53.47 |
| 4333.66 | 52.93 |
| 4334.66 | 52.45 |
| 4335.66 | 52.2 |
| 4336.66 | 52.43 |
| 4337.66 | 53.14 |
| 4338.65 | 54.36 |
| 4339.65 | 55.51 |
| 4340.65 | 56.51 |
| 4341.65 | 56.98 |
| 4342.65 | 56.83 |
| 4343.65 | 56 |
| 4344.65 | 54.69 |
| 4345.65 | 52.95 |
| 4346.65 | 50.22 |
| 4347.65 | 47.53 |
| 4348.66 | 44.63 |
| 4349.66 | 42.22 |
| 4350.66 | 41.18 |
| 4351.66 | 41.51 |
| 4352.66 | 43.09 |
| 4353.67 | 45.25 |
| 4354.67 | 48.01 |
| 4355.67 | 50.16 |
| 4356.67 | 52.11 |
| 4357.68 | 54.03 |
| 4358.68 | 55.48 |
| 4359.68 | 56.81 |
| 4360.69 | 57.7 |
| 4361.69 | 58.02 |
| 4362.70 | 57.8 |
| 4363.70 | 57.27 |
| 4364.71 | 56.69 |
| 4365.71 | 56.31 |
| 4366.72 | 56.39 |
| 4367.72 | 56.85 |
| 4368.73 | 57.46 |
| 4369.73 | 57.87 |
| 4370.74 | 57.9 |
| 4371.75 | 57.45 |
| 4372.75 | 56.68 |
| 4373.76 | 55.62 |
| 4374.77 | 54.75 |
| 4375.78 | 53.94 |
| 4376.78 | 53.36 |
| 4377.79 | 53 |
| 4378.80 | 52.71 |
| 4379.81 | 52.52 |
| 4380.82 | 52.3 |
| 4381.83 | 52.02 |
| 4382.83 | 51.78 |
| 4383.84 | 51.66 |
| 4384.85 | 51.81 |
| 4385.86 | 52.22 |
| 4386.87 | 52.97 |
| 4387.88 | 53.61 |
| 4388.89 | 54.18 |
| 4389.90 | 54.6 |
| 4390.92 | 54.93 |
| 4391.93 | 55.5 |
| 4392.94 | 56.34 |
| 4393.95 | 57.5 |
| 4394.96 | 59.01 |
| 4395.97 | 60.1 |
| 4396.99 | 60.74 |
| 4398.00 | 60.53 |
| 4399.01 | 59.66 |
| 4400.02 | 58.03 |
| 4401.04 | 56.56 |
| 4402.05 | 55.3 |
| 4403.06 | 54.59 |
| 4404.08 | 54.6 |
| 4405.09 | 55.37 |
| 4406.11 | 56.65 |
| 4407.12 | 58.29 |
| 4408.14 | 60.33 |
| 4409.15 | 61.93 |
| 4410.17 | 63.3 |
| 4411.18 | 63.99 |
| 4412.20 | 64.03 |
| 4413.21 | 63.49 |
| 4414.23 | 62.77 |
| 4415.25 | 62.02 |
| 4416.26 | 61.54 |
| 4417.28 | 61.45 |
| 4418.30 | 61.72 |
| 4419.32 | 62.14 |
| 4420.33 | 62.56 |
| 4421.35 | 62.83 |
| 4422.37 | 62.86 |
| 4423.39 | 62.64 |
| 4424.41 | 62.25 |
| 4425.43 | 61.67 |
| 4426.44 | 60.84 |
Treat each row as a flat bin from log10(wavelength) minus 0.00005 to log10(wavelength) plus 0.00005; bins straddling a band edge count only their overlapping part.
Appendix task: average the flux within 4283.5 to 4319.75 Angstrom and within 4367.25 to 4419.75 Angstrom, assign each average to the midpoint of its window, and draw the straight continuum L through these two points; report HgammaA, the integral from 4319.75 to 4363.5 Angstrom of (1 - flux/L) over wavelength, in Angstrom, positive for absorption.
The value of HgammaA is 2.9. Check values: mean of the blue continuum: 55.1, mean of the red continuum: 57.1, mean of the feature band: 52.3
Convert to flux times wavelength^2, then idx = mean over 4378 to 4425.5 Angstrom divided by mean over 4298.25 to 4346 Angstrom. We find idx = 1.1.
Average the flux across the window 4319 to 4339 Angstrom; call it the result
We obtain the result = 53.5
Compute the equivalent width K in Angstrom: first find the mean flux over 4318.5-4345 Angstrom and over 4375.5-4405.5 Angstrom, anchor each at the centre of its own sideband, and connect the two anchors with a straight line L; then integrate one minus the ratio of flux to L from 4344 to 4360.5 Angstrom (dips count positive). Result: 1.7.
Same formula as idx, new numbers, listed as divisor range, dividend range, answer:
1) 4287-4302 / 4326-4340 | 0.94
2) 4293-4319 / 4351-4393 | 1.02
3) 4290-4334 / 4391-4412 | 1.12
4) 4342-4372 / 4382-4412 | 1.10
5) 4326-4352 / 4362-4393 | 1.08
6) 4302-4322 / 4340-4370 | 1.01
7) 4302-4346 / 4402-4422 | 1.18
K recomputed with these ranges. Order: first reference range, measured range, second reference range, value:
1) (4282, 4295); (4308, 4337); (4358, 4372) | 2.4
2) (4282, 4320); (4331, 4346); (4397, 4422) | 0.7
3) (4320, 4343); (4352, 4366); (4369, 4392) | 0.2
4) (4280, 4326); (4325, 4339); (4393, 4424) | 0.9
